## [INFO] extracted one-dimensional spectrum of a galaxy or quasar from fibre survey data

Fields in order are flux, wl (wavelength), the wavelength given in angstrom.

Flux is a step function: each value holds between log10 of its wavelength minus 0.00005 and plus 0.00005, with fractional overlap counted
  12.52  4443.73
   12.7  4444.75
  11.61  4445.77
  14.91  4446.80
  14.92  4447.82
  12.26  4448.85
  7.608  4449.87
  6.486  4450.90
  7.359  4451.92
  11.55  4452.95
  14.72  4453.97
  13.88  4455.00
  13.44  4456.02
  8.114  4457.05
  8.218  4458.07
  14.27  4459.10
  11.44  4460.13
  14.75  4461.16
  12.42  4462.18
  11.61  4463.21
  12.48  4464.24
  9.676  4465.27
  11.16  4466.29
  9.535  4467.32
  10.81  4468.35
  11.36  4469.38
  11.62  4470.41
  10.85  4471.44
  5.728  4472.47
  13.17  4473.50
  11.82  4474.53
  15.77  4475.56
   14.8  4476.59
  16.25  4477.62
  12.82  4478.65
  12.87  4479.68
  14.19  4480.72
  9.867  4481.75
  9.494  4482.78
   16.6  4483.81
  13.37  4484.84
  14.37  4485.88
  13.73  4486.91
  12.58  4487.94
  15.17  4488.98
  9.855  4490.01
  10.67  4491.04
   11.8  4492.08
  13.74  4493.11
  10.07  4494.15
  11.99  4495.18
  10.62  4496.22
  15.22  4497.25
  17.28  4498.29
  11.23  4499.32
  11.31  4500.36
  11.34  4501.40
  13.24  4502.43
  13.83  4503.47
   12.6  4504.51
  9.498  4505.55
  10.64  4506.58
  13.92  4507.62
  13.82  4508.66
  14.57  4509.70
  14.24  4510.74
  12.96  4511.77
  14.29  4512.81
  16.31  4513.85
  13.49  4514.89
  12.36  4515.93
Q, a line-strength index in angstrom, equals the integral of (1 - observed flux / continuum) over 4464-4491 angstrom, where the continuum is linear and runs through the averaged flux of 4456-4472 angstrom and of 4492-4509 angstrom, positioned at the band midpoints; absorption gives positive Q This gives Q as -1.2 angstrom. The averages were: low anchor 11.3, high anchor 12.5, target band 12.3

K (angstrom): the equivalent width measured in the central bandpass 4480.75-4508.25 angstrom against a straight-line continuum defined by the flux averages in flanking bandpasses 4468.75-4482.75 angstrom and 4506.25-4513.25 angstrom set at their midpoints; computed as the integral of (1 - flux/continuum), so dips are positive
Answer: 1.0 angstrom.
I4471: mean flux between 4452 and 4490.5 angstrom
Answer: 12.2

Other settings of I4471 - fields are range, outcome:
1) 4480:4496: 12.5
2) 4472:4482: 12.8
